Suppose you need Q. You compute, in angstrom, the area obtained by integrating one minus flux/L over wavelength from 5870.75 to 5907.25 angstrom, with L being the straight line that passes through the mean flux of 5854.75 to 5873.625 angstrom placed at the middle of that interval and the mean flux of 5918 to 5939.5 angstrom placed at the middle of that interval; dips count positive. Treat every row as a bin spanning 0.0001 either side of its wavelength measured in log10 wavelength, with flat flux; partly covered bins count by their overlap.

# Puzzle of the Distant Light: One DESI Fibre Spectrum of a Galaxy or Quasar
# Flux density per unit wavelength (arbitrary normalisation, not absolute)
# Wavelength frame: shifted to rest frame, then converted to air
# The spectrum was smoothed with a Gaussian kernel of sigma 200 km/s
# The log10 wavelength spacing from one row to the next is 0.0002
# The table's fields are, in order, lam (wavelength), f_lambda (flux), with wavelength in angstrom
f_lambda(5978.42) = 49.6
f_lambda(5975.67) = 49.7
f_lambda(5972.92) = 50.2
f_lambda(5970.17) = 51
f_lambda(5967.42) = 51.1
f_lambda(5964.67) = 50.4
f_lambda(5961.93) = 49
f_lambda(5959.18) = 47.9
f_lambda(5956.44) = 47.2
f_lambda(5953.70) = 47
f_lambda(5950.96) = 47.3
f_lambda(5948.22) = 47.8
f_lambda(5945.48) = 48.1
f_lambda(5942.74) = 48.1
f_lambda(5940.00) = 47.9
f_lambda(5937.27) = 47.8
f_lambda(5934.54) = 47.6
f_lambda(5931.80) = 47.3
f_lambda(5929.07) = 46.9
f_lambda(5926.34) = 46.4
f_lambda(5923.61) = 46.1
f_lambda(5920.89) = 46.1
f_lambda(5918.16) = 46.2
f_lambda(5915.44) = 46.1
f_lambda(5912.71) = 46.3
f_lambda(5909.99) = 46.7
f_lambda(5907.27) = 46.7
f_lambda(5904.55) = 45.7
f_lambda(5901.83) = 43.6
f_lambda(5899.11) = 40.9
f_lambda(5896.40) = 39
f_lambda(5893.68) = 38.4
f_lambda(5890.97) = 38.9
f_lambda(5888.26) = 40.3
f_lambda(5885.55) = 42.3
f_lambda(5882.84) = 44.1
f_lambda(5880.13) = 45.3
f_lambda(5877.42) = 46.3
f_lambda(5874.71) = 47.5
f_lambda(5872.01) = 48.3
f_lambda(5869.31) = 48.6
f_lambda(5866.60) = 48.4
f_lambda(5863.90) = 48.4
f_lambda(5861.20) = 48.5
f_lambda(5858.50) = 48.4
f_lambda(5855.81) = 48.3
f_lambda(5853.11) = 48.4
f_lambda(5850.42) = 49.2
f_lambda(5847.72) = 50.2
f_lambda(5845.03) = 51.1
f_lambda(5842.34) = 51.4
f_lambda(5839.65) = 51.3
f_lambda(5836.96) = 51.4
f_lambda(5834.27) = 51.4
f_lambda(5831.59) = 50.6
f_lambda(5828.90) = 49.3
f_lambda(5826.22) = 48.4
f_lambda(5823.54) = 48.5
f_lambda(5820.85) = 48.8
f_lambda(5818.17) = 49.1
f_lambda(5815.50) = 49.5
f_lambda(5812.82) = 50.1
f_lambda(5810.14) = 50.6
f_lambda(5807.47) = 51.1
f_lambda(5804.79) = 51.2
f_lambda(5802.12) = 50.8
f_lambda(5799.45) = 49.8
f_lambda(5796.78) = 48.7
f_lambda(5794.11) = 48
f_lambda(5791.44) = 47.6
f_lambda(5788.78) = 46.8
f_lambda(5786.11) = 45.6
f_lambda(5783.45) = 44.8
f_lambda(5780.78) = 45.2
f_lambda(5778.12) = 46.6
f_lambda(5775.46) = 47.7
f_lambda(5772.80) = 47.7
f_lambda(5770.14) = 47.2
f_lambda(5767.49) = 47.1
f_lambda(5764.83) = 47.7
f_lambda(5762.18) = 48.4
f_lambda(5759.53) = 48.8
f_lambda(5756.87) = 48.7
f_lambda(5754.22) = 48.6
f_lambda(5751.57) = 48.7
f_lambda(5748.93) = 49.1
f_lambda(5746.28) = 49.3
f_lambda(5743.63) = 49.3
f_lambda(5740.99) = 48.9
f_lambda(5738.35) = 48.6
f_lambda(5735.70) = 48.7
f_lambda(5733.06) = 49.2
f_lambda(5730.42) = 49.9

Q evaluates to 3.5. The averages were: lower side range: 48.4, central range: 43.2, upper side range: 46.9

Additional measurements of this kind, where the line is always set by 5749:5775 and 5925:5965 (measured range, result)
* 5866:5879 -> 0.0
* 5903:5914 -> 0.3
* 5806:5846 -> -1.8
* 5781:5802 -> 0.3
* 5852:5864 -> -0.1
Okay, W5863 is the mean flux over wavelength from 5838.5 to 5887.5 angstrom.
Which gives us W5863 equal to 48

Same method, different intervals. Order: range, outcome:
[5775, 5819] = 48.4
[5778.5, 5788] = 45.4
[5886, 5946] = 45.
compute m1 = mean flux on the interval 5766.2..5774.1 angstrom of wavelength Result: 47.4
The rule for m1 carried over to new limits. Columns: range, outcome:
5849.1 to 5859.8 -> 48.6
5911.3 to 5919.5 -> 46.2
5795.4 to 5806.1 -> 50.1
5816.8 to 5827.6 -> 48.7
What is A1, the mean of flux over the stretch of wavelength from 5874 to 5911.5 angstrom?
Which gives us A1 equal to 43.2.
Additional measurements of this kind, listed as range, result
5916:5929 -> 46.3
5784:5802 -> 47.8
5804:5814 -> 50.7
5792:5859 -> 49.8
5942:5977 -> 48.8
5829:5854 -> 50.5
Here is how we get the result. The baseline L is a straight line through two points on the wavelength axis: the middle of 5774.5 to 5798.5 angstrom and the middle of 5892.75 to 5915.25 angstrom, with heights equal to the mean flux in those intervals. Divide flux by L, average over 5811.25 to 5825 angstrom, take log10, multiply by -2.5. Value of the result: -0.07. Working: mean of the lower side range 46.8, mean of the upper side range 43.6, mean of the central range 49.2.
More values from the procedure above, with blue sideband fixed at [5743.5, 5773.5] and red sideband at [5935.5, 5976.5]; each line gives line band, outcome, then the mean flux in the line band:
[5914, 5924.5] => 0.06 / 46.1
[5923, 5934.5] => 0.04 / 46.8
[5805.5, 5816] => -0.04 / 50.4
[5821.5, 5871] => -0.02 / 49.5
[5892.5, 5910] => 0.14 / 42.8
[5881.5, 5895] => 0.19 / 40.8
